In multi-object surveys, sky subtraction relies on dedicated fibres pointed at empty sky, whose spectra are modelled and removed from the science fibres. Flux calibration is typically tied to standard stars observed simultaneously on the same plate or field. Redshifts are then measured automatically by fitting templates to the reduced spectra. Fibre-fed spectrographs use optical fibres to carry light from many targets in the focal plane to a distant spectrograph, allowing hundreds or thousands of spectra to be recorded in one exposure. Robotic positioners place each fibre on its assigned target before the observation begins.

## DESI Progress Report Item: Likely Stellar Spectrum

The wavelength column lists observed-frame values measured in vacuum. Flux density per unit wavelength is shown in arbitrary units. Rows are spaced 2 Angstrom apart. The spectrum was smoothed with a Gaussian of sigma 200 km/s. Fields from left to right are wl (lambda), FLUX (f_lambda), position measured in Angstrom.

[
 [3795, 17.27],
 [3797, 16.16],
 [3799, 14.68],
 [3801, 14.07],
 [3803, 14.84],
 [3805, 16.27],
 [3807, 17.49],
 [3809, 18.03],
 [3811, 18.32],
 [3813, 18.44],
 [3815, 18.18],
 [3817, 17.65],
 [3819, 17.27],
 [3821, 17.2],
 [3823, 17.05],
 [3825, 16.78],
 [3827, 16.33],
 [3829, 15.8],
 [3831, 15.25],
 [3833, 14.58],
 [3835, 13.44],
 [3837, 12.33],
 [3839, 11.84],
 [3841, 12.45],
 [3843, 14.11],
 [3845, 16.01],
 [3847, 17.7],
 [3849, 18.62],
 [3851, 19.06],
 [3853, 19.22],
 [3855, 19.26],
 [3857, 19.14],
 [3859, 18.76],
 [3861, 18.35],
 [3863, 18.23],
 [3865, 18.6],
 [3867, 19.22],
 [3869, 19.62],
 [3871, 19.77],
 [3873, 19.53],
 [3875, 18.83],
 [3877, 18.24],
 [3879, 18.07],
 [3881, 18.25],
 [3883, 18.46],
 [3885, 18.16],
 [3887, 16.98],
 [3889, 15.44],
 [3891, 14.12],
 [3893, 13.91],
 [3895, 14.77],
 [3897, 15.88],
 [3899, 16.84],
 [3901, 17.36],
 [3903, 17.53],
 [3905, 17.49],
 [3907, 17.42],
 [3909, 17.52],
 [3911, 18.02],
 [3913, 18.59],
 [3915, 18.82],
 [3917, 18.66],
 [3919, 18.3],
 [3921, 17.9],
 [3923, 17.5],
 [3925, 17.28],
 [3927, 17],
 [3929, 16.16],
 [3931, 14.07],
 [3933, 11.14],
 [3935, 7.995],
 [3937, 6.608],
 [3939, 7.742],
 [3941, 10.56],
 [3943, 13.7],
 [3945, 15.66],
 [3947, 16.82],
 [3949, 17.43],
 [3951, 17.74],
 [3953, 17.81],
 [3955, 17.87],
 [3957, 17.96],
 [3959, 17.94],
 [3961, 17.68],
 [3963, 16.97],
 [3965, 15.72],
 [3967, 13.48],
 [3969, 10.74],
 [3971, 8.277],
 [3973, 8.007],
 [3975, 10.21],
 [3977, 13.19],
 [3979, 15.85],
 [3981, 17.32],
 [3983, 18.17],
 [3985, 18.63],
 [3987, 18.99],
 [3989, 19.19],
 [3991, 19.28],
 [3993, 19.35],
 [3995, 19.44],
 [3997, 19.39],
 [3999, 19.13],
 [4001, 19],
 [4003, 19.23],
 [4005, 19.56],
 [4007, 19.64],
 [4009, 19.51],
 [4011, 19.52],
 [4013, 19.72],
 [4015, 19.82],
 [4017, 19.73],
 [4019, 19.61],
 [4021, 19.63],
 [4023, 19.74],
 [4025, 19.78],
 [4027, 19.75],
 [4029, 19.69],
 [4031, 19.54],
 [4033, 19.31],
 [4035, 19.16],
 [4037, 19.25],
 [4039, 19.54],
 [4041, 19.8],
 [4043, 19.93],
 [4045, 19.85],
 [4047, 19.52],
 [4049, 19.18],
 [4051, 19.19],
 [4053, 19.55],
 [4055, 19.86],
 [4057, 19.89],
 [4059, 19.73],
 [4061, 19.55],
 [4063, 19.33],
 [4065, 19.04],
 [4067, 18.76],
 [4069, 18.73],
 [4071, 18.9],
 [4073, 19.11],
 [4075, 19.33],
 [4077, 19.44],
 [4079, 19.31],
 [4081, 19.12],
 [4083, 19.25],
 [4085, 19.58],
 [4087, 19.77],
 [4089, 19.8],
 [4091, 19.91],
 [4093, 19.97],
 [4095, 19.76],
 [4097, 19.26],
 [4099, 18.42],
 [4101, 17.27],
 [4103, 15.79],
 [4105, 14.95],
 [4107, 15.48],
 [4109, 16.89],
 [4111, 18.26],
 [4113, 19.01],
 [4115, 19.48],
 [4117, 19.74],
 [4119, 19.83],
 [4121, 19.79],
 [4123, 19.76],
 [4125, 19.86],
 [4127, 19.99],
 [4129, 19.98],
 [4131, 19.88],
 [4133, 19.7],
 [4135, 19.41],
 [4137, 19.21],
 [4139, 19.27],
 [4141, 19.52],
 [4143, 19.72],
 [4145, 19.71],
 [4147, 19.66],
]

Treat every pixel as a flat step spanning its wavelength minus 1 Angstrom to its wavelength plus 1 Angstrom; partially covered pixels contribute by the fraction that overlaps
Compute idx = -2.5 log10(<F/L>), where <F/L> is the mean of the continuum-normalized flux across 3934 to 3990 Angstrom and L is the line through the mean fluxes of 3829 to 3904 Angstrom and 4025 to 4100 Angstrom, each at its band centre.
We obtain 0.24 mag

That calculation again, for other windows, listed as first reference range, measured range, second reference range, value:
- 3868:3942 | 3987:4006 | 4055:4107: -0.097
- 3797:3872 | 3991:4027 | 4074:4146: -0.074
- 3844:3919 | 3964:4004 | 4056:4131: 0.144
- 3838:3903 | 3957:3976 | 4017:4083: 0.341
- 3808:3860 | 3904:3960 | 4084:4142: 0.109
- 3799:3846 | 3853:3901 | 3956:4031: -0.091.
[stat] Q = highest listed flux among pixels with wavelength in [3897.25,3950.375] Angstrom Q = 18.82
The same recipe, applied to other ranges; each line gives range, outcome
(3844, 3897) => 19.77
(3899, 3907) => 17.53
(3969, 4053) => 19.93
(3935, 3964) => 17.96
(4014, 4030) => 19.82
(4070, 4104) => 19.97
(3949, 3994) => 19.35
